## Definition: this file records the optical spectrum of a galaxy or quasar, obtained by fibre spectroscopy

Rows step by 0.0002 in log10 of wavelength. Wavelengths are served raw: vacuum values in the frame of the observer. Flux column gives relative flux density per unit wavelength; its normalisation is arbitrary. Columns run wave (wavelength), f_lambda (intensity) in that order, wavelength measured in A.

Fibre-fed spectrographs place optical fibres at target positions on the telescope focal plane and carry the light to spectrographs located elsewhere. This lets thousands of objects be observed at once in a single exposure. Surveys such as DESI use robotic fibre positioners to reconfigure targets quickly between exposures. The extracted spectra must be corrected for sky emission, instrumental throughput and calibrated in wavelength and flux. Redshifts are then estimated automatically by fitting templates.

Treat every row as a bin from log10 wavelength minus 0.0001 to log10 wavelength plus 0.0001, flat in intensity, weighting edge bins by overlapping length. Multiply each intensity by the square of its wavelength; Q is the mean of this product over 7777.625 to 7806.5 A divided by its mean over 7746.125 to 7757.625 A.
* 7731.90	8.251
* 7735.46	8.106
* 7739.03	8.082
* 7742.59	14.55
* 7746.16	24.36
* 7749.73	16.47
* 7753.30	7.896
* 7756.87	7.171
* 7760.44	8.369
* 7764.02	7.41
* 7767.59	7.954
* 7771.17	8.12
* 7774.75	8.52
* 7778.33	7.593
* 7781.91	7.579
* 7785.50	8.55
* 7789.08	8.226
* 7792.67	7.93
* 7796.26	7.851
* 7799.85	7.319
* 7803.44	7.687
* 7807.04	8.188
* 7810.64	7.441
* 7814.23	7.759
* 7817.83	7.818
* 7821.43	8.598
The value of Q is 0.61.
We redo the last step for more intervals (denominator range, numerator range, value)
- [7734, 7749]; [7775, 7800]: 0.57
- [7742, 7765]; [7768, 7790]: 0.66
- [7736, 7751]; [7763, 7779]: 0.53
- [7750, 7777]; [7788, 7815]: 0.94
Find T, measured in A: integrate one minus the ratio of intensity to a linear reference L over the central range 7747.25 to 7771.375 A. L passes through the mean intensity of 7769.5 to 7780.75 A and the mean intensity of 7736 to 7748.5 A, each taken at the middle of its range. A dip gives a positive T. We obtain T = 4.13 A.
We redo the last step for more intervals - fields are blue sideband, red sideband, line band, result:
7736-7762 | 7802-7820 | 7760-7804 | 8.4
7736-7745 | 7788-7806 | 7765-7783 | 2.8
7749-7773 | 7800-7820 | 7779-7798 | 0.4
